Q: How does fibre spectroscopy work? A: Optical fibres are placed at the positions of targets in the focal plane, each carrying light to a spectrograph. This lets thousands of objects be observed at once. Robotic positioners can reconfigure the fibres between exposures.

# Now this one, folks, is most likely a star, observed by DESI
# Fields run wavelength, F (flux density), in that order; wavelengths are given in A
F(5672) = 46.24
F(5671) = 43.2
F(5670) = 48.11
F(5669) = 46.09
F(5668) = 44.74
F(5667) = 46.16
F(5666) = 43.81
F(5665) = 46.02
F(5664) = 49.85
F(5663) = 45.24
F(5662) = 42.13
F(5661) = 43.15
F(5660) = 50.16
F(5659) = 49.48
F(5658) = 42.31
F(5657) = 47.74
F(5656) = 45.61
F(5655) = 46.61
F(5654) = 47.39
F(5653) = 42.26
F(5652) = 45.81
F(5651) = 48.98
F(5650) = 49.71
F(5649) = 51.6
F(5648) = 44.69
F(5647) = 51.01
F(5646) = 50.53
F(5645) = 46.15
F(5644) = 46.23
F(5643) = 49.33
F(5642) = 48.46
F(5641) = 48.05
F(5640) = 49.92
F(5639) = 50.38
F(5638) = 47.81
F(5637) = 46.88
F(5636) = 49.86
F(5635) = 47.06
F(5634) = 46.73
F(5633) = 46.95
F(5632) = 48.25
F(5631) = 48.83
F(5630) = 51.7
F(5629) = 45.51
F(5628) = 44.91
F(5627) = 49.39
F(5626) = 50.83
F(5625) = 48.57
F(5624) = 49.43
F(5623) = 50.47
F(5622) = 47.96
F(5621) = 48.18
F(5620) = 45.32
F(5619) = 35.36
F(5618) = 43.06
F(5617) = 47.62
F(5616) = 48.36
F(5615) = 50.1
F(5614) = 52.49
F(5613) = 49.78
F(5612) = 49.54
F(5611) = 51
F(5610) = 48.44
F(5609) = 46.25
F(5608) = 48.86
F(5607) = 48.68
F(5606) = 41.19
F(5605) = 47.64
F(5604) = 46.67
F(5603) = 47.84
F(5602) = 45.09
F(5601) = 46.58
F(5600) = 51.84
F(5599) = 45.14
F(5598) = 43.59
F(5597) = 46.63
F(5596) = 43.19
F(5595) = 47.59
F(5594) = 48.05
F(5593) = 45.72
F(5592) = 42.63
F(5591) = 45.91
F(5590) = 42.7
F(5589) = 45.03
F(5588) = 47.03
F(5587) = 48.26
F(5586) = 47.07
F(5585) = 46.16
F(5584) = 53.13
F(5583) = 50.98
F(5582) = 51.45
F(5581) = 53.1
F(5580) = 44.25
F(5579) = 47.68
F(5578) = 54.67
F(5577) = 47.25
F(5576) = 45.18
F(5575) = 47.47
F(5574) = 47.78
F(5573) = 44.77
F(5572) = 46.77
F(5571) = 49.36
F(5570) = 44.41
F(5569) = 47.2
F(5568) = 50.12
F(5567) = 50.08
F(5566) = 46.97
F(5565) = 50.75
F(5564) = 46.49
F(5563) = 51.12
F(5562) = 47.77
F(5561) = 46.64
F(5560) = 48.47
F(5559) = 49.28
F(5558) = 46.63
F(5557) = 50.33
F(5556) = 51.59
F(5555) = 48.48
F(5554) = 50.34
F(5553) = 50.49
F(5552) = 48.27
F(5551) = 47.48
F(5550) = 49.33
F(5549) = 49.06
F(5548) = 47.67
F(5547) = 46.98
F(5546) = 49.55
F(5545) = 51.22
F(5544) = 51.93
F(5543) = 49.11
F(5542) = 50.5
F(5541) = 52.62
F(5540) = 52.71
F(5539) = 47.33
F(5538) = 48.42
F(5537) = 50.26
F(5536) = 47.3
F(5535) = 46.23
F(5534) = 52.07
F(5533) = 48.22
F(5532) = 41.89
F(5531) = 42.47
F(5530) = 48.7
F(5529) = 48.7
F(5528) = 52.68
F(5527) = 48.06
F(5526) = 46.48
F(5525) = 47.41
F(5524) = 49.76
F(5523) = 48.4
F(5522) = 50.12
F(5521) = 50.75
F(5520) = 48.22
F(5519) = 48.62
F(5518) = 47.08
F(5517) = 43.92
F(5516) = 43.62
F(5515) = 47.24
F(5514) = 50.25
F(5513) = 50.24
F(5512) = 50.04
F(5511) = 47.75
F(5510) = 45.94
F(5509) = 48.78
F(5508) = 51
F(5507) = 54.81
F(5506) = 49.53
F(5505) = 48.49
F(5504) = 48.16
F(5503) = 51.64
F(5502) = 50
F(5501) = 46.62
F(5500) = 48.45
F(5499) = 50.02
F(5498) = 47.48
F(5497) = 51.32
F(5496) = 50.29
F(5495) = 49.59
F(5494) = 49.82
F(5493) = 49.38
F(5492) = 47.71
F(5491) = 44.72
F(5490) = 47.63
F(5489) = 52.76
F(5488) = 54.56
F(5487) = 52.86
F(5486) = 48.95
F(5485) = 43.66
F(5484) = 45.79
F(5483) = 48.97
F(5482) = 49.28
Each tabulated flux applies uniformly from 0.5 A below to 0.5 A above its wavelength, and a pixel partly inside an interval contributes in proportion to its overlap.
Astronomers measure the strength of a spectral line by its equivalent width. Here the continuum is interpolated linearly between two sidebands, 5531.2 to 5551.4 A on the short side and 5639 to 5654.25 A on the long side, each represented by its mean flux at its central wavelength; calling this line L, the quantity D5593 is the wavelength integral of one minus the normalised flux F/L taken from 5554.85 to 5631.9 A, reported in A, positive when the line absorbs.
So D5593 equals 1.3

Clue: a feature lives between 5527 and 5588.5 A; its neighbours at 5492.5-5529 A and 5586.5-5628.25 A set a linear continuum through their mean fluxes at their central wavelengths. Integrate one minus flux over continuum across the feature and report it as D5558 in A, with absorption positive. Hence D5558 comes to -0.9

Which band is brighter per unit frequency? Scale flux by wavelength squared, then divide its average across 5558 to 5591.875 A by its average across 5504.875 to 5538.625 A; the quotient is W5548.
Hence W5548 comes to 1.01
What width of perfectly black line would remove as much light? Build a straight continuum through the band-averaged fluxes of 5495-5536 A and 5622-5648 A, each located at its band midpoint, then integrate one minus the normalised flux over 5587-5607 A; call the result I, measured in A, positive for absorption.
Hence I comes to 1.1 A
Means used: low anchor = 48.5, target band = 45.9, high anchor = 48.4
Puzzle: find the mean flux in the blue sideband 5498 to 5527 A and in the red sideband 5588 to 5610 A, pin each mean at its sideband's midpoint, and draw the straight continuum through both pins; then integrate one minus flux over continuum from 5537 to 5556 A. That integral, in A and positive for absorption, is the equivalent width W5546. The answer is -0.8 A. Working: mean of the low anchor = 48.7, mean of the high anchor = 46.1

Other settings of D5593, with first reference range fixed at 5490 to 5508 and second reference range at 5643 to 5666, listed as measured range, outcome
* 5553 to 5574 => 0.0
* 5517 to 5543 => 0.2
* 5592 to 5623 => 0.5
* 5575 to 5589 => -0.2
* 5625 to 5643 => -0.4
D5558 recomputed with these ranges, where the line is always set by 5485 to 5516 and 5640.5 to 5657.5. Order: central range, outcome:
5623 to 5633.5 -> -0.14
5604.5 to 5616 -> -0.11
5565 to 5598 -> 0.67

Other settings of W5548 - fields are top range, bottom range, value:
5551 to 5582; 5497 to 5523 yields 1.01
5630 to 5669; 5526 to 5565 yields 1.00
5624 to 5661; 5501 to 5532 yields 1.03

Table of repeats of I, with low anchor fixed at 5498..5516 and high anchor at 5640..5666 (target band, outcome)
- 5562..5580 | 0.09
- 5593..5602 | 0.27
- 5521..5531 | 0.04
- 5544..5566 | -0.22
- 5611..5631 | -0.15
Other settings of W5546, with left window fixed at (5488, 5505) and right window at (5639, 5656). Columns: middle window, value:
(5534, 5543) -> -0.1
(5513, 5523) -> 0.2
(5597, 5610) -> 0.4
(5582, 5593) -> 0.3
